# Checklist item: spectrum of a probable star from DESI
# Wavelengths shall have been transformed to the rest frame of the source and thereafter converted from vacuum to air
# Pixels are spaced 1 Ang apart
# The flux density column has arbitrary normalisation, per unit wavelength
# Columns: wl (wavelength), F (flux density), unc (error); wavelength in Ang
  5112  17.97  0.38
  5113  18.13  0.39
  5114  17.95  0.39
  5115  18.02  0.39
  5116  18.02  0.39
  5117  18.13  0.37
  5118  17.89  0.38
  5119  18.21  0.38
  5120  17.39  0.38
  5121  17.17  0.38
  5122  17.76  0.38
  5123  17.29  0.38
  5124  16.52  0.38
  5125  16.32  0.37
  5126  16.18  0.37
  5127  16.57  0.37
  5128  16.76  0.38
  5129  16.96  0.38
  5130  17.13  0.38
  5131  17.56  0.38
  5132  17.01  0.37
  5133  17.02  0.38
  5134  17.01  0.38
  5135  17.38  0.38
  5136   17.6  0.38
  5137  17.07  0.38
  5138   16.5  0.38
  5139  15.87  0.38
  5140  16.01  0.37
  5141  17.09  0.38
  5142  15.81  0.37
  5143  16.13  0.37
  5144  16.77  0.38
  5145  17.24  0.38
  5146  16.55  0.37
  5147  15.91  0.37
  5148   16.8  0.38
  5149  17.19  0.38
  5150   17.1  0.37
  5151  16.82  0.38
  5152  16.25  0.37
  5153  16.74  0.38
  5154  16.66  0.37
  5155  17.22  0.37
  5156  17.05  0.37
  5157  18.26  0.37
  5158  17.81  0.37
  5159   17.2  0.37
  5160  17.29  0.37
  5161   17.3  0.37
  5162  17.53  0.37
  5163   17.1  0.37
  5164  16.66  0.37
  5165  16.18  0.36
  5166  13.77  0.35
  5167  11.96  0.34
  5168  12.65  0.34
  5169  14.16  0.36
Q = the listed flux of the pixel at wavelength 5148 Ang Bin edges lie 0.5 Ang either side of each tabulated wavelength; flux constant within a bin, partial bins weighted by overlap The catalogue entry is 16.8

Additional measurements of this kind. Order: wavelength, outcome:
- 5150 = 17.1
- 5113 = 18.13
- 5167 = 11.96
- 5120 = 17.39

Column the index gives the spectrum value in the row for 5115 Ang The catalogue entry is 18.02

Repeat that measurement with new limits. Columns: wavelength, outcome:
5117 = 18.13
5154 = 16.66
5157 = 18.26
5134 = 17.01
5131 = 17.56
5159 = 17.2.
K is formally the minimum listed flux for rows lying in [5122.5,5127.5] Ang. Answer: 16.18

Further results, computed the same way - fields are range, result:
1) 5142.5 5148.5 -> 15.91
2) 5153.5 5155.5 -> 16.66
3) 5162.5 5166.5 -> 13.77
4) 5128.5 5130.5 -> 16.96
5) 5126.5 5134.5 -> 16.57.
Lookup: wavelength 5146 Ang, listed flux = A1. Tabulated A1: 16.55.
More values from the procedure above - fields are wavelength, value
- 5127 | 16.57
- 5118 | 17.89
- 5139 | 15.87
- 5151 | 16.82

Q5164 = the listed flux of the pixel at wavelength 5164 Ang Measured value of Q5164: 16.66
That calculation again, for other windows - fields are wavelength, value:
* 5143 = 16.13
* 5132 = 17.01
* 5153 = 16.74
